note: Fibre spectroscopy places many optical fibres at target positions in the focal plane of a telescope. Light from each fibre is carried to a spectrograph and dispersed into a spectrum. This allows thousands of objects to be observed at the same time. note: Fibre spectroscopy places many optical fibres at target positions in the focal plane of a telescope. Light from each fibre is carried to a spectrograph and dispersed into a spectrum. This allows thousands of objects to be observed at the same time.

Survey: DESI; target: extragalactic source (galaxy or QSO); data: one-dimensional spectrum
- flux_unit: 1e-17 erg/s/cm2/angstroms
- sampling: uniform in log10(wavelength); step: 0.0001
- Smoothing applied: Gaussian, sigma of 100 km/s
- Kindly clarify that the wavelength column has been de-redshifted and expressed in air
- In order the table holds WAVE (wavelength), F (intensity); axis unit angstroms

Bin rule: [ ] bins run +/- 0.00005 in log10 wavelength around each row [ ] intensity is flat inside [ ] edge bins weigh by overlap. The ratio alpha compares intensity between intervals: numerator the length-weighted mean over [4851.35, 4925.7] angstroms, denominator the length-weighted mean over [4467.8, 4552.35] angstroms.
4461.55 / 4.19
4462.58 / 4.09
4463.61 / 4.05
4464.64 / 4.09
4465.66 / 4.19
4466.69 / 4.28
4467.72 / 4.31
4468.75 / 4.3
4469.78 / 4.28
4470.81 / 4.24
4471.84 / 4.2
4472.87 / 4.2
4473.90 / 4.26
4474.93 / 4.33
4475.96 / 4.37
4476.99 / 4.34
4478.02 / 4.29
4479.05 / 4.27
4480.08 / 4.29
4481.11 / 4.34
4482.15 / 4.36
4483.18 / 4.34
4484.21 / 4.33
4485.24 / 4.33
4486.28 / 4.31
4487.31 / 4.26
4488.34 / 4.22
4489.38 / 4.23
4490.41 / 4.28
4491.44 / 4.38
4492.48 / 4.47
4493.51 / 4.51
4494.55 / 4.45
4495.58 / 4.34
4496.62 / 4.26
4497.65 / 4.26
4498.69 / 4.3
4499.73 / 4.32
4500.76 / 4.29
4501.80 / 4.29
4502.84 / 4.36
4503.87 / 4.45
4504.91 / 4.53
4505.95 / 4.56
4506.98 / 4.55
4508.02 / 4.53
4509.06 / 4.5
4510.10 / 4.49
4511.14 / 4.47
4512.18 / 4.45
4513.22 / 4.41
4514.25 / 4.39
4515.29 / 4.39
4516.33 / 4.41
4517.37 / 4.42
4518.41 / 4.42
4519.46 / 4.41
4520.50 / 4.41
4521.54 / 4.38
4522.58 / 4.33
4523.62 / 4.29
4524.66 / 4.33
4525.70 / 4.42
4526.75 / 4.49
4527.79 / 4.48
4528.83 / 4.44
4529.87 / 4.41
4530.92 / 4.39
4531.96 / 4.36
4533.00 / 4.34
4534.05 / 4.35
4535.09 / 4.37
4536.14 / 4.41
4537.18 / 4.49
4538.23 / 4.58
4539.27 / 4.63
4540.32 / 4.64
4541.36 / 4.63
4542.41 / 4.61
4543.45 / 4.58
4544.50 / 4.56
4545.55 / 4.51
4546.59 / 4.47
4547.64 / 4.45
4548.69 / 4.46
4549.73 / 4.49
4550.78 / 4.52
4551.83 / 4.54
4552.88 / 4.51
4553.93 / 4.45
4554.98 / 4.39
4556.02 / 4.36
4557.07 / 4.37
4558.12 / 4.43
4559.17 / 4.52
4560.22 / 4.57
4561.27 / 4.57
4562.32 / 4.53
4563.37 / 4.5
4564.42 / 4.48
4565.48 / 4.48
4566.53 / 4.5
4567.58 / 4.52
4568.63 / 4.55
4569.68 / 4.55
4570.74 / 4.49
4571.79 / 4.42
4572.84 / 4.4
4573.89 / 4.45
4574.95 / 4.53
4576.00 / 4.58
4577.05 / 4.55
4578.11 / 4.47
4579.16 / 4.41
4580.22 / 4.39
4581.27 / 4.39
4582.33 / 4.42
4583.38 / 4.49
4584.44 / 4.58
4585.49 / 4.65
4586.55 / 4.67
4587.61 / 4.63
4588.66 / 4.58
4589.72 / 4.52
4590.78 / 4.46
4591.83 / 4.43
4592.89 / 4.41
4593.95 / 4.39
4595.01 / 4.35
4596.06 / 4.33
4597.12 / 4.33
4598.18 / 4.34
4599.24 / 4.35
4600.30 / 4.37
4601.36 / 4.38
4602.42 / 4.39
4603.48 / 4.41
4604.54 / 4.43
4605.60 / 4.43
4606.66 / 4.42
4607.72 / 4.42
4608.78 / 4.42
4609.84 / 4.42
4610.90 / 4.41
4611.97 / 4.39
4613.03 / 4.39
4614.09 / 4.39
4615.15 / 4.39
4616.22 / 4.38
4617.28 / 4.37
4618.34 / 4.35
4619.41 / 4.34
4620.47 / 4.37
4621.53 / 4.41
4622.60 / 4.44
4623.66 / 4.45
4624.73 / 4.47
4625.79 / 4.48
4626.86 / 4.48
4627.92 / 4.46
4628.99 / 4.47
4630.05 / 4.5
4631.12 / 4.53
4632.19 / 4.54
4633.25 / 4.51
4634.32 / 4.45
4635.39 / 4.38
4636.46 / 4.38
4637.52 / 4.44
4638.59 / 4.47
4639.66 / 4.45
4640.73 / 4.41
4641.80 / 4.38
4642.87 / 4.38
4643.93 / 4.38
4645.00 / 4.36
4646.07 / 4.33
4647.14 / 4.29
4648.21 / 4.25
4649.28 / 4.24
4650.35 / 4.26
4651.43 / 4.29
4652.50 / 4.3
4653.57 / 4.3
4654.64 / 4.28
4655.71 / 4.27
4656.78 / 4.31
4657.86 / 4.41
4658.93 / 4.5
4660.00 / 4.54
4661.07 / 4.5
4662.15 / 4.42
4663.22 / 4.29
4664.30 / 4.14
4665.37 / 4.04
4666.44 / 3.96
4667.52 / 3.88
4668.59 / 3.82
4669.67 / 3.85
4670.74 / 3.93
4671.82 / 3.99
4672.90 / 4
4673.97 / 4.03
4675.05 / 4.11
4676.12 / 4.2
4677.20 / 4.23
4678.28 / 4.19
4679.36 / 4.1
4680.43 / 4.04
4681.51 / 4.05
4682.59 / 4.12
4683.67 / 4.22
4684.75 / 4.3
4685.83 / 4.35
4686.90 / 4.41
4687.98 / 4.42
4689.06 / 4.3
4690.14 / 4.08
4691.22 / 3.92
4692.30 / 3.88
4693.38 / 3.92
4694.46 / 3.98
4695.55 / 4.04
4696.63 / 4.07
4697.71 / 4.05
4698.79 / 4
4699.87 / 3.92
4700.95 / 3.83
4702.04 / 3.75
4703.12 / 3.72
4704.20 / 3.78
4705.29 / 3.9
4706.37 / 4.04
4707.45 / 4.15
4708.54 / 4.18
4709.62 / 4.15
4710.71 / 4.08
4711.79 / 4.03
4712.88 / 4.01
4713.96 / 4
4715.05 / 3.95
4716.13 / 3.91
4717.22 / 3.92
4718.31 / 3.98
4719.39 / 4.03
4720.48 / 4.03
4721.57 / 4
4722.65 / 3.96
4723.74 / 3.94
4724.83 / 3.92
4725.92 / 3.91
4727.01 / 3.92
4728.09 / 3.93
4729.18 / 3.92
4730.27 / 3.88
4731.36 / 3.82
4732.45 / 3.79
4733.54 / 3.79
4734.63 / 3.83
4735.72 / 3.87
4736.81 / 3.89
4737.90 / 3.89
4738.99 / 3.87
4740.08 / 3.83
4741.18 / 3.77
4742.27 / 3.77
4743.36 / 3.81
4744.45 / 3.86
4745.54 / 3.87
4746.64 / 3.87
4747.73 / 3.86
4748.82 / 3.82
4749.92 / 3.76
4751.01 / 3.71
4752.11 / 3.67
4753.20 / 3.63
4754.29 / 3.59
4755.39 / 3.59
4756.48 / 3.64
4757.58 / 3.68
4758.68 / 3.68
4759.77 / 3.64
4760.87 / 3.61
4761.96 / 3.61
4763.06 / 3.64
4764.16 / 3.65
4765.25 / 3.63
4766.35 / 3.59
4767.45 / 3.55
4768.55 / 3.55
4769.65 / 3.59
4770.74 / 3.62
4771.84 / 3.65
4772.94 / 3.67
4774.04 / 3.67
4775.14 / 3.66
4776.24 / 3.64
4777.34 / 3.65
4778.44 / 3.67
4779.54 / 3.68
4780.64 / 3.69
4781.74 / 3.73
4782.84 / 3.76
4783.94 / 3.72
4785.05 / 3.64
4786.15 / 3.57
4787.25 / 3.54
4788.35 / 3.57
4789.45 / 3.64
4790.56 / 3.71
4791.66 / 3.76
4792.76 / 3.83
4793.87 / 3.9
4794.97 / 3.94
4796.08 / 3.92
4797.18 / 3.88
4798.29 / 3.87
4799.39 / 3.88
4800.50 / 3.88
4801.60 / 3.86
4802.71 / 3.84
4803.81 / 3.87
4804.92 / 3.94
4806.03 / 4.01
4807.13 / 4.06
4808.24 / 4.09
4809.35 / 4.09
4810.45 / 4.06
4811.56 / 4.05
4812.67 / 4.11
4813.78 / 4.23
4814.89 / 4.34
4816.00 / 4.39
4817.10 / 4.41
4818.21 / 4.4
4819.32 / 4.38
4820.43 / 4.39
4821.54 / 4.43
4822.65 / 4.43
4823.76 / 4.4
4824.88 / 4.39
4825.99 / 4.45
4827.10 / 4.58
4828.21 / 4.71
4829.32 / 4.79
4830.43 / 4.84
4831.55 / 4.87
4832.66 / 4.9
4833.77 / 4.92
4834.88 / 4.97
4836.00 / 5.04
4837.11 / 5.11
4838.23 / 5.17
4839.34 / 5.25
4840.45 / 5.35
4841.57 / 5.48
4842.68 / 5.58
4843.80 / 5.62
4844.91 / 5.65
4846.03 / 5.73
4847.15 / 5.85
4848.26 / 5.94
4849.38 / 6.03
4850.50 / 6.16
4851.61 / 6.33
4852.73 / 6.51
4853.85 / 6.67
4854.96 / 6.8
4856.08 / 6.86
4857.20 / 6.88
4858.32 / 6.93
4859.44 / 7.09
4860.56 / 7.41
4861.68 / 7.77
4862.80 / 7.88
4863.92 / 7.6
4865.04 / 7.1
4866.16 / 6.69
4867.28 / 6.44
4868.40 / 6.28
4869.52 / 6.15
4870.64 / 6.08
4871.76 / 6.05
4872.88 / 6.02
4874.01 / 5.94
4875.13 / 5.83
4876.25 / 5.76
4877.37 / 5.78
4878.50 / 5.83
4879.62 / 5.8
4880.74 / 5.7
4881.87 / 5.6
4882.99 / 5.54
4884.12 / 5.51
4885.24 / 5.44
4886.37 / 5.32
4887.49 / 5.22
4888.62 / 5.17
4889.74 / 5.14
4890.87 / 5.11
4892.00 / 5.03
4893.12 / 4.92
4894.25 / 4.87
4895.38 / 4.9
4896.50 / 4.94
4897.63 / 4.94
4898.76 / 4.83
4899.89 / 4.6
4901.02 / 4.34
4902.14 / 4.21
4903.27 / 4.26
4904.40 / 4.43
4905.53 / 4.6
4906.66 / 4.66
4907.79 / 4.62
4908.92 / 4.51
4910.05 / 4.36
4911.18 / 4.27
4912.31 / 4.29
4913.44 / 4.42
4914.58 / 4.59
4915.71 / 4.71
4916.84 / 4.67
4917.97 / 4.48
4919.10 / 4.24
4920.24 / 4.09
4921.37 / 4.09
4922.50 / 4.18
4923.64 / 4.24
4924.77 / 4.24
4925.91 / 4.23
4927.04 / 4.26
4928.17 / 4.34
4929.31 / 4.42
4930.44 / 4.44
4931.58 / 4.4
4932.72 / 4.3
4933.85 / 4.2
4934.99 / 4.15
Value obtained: 1.24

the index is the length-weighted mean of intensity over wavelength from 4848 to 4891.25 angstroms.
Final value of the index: 6.22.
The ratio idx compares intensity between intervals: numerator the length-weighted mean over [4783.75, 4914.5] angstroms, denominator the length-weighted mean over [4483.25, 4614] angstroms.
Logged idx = 1.14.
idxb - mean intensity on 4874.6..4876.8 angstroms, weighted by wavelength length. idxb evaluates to 5.8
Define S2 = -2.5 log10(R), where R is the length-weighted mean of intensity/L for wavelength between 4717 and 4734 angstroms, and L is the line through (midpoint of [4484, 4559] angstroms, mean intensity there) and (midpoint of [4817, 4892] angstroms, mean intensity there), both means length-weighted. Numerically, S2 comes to 0.31 mag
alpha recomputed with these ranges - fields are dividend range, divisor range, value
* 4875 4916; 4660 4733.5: 1.23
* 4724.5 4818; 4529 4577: 0.85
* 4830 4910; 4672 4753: 1.42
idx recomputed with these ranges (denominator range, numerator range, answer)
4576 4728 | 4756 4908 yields 1.13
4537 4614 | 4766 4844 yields 0.93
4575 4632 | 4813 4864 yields 1.24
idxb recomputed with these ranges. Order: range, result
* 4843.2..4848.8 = 5.75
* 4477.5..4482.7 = 4.31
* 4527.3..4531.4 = 4.43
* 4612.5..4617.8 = 4.39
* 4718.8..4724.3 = 3.99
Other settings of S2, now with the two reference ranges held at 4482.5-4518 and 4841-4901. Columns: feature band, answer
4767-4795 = 0.45 mag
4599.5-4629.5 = 0.11 mag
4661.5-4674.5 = 0.25 mag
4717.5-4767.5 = 0.38 mag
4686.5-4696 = 0.25 mag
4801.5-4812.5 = 0.38 mag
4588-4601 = 0.09 mag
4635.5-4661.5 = 0.15 mag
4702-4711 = 0.30 mag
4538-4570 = 0.02 mag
